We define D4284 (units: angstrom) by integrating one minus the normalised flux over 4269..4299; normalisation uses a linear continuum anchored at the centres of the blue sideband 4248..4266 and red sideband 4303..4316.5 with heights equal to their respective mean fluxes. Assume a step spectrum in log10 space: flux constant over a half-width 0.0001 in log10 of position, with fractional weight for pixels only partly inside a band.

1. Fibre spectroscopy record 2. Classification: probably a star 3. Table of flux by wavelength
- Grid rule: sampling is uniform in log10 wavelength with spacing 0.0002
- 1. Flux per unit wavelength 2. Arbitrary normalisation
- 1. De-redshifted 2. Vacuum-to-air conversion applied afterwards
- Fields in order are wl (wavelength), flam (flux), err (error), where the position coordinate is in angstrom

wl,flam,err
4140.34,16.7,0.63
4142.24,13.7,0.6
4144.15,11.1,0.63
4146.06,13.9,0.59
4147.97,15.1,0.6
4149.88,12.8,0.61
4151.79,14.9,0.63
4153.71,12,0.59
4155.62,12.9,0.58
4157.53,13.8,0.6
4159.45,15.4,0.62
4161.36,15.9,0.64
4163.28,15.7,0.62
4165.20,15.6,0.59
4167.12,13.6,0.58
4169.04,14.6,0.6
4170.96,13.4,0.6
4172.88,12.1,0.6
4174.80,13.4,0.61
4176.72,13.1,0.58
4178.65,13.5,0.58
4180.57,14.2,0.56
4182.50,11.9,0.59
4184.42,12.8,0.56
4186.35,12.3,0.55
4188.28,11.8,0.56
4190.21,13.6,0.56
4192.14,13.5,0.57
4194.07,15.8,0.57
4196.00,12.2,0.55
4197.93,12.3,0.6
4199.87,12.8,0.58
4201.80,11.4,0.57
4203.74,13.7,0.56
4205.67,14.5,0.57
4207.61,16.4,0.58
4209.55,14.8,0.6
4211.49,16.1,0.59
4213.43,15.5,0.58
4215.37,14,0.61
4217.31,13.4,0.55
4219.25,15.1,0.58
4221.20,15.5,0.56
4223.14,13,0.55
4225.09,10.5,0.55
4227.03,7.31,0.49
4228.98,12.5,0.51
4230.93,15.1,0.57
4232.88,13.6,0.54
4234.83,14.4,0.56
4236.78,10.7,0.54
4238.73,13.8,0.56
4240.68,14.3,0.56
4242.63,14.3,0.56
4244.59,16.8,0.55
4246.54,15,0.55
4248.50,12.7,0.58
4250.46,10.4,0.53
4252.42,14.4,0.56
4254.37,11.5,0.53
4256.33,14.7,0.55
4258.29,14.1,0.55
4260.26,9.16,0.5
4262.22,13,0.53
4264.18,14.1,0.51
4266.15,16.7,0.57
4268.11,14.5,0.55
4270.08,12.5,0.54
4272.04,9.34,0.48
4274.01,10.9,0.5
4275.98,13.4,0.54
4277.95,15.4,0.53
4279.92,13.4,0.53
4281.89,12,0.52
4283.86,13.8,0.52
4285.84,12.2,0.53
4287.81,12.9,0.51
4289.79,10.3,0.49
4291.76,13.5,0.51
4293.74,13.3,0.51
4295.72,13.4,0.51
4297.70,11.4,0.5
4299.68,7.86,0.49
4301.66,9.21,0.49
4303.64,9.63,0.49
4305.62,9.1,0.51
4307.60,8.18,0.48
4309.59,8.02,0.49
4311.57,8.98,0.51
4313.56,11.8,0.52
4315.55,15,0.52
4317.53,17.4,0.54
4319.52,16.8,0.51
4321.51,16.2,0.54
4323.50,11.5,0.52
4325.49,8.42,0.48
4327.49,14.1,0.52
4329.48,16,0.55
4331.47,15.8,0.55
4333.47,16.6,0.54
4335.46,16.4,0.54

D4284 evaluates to -2.8 angstrom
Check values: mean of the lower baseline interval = 12.9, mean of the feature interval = 12.5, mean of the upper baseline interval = 10.1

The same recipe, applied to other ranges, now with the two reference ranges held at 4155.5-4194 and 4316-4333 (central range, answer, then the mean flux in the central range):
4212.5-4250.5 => 1.6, 13.5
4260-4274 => 1.4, 12.8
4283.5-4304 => 4.0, 11.6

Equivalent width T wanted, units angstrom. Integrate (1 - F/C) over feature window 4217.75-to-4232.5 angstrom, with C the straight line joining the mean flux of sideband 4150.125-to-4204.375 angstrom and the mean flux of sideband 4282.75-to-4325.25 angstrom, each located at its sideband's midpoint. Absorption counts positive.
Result 0.1 angstrom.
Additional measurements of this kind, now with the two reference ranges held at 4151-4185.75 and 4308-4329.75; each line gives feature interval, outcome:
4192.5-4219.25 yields -1.0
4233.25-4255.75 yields -0.3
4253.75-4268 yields -0.2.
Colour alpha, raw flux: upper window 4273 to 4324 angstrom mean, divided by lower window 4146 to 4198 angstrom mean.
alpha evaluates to 0.89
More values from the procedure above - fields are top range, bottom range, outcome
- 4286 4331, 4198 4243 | 0.89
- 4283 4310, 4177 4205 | 0.84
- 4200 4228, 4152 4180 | 0.98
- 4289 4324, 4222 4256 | 0.90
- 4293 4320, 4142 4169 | 0.81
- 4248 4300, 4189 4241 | 0.94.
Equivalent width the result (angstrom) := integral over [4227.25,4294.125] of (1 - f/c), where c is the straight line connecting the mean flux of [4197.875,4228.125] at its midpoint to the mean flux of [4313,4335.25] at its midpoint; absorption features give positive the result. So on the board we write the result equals 4.2 angstrom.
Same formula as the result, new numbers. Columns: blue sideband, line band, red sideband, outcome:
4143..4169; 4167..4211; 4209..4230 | 1.0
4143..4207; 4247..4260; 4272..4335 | 0.0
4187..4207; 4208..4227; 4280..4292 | -1.3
